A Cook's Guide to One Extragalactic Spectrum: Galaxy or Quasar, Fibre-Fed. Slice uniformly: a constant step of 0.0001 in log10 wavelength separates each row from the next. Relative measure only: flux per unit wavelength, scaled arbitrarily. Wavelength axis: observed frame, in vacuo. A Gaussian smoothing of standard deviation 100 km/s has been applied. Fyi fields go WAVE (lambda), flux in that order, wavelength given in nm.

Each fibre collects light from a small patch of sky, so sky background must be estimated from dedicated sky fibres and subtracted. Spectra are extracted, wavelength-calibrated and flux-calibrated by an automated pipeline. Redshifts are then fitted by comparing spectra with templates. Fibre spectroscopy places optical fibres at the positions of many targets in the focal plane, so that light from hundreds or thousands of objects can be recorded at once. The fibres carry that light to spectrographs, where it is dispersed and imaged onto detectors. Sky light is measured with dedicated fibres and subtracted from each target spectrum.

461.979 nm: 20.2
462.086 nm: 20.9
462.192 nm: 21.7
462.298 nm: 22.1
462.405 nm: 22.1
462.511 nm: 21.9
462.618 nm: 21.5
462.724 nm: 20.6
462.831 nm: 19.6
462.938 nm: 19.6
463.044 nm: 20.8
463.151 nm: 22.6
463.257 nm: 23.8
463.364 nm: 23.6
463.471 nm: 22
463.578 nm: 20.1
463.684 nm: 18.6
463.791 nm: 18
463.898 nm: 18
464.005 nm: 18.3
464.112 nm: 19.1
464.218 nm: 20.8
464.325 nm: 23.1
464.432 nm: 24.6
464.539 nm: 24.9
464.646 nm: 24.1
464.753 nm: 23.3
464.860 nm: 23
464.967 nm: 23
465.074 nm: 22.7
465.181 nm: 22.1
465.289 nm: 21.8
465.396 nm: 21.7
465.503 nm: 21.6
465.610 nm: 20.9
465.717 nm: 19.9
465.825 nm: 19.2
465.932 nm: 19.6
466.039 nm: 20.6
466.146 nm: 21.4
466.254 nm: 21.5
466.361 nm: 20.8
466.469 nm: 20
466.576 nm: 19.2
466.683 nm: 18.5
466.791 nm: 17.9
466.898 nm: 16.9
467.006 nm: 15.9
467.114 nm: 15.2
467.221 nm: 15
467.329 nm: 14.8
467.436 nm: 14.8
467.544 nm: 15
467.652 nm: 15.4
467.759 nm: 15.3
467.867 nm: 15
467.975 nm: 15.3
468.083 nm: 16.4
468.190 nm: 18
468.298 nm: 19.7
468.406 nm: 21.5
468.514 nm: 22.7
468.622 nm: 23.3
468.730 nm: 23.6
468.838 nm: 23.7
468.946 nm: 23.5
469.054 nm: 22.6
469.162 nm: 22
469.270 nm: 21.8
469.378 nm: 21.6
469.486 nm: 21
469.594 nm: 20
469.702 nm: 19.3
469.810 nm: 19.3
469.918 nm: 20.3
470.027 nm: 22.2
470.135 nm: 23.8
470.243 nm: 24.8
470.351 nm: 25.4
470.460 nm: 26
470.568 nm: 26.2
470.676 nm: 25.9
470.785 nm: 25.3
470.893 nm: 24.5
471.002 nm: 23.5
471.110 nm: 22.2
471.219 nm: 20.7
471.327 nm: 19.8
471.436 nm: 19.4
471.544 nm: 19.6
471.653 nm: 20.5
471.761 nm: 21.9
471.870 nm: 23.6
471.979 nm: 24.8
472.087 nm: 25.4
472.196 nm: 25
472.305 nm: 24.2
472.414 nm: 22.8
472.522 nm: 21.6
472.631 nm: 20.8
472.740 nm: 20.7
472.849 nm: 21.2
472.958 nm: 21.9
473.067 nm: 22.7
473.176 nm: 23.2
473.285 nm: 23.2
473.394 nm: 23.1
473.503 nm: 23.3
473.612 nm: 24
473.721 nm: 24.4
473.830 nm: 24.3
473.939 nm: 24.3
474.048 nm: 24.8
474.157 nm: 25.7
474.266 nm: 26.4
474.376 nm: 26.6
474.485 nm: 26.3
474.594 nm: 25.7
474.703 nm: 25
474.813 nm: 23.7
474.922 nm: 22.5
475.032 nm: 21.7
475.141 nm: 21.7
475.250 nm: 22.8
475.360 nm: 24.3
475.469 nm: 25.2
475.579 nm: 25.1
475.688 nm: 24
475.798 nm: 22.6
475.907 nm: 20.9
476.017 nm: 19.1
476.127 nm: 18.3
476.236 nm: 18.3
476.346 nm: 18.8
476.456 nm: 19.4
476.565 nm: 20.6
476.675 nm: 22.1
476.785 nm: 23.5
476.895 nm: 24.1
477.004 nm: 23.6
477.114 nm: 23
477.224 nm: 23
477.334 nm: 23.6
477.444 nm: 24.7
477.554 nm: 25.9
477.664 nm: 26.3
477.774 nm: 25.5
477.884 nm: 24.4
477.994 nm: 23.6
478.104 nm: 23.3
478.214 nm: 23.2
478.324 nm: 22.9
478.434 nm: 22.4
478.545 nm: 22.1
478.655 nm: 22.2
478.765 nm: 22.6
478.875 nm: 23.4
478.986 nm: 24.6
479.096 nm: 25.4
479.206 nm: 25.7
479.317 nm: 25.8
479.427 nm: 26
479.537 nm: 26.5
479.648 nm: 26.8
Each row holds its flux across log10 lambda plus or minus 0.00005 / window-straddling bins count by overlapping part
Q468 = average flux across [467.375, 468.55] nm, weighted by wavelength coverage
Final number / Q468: 17.1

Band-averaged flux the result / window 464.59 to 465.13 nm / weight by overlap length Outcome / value 23.2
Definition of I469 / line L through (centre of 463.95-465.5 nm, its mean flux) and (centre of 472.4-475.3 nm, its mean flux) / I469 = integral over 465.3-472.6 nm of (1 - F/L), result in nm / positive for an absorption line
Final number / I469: 0.67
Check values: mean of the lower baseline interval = 22.3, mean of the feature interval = 20.8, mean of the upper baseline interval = 23.5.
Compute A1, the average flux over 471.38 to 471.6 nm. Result 19.5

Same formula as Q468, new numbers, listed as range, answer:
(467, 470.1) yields 19.2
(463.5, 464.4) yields 19.7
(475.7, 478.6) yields 22.5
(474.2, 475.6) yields 24.4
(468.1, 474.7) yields 22.9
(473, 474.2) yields 23.9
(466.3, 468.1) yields 16.6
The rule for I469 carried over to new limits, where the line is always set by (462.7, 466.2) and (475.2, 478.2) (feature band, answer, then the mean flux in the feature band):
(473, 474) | -0.05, 23.6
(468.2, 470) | 0.03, 21.5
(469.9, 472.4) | -0.13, 23.3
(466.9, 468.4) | 0.39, 16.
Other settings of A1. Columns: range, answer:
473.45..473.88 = 24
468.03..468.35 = 18.1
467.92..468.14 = 15.9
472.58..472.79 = 20.7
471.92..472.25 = 25.1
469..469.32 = 22.1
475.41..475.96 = 23.6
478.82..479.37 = 24.9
